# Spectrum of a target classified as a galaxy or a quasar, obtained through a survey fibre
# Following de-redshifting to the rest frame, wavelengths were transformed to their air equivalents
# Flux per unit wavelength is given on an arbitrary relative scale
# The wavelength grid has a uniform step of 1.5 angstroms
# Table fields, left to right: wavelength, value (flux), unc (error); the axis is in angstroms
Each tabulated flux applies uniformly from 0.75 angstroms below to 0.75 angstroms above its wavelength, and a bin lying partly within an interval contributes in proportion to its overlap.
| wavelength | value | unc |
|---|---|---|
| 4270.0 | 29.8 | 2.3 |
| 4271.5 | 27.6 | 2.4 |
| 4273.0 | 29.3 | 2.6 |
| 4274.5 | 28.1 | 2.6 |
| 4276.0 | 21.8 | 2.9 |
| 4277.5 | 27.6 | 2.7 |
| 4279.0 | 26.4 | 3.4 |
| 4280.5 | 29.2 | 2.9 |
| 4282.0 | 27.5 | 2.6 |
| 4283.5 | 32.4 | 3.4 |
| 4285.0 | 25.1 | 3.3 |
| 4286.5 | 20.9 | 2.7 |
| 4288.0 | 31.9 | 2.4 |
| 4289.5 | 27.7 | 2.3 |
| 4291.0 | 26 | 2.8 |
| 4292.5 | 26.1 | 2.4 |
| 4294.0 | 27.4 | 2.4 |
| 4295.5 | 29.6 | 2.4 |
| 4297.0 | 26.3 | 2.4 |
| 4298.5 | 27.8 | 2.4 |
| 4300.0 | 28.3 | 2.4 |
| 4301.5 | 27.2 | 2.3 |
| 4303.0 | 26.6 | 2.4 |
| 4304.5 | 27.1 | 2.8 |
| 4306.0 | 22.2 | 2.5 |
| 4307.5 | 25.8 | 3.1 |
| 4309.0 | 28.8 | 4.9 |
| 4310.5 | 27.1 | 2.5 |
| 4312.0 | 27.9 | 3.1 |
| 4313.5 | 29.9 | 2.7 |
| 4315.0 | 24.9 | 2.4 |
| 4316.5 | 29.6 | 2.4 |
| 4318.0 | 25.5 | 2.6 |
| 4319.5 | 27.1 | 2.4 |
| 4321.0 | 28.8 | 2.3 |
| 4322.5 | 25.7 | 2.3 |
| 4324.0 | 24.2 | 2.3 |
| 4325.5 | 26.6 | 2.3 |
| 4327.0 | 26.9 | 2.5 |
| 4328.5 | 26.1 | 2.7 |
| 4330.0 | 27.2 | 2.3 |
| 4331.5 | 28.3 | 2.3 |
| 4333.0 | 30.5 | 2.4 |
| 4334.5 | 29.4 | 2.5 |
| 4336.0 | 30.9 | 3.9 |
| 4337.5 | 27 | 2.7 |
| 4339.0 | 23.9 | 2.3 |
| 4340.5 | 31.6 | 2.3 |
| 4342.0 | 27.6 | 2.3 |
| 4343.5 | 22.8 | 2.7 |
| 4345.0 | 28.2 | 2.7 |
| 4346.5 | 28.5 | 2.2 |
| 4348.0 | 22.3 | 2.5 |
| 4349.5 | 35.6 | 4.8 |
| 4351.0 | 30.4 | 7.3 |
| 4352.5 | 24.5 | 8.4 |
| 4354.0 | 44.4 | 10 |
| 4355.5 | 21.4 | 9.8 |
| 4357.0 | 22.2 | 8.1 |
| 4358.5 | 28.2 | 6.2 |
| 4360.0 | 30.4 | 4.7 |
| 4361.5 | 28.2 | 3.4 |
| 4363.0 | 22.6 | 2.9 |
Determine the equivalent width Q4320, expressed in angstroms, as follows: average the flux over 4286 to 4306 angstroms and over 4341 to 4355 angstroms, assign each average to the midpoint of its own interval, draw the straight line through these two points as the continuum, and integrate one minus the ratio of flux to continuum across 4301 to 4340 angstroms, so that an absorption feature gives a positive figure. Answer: 1.3 angstroms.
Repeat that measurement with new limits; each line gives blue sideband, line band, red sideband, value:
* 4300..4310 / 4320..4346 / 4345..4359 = 0.31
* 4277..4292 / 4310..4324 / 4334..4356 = 0.43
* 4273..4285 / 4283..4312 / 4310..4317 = 0.68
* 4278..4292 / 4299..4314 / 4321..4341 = 0.24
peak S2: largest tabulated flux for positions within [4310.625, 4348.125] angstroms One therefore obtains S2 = 31.6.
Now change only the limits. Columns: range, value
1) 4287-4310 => 31.9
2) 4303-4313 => 28.8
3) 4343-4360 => 44.4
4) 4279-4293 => 32.4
